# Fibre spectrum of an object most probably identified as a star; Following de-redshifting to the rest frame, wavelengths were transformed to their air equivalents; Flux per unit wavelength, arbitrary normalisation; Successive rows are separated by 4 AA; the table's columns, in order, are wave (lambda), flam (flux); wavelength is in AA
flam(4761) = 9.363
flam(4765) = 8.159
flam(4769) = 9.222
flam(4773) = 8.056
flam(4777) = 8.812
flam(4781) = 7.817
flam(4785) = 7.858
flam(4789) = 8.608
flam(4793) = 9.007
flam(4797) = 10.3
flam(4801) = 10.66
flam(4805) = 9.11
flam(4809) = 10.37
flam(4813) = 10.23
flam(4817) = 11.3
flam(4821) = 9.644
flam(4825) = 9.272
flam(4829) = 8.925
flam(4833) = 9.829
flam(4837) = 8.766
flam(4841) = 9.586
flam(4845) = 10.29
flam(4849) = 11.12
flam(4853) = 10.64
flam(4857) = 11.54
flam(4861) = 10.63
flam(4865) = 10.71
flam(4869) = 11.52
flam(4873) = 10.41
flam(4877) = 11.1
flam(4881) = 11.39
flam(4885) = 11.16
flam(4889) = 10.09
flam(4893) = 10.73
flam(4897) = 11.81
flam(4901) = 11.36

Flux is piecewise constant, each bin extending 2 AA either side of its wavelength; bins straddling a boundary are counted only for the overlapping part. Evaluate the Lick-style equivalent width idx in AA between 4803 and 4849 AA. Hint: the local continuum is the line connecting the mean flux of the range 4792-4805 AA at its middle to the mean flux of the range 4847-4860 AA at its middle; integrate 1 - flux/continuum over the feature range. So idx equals 3.0 AA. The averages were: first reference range 9.93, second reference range 11.1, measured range 9.82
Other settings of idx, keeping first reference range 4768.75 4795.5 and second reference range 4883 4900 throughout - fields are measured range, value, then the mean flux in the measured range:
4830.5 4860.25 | -0.96 AA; 10.2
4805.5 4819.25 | -1.93 AA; 10.4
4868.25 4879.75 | -0.45 AA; 11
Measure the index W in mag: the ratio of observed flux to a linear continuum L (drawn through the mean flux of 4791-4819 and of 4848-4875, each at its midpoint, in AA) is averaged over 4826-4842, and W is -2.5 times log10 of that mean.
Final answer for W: 0.14 mag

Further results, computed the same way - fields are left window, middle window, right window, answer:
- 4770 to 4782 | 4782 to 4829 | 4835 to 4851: -0.06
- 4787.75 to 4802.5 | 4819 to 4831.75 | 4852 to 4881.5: 0.10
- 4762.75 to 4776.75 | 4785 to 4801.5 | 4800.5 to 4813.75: 0.02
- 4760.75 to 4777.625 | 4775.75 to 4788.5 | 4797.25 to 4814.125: 0.12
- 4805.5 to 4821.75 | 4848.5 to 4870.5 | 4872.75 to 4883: -0.02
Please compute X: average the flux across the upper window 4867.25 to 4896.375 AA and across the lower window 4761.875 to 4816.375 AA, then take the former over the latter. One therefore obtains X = 1.20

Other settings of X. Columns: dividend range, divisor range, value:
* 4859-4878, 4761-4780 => 1.26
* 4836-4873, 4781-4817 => 1.11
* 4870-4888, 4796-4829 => 1.10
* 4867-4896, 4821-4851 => 1.13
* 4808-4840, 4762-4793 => 1.16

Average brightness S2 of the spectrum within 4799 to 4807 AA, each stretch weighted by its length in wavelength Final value 9.88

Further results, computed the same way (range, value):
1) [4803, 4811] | 9.74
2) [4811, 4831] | 9.87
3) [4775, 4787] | 8.16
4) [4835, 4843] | 9.18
